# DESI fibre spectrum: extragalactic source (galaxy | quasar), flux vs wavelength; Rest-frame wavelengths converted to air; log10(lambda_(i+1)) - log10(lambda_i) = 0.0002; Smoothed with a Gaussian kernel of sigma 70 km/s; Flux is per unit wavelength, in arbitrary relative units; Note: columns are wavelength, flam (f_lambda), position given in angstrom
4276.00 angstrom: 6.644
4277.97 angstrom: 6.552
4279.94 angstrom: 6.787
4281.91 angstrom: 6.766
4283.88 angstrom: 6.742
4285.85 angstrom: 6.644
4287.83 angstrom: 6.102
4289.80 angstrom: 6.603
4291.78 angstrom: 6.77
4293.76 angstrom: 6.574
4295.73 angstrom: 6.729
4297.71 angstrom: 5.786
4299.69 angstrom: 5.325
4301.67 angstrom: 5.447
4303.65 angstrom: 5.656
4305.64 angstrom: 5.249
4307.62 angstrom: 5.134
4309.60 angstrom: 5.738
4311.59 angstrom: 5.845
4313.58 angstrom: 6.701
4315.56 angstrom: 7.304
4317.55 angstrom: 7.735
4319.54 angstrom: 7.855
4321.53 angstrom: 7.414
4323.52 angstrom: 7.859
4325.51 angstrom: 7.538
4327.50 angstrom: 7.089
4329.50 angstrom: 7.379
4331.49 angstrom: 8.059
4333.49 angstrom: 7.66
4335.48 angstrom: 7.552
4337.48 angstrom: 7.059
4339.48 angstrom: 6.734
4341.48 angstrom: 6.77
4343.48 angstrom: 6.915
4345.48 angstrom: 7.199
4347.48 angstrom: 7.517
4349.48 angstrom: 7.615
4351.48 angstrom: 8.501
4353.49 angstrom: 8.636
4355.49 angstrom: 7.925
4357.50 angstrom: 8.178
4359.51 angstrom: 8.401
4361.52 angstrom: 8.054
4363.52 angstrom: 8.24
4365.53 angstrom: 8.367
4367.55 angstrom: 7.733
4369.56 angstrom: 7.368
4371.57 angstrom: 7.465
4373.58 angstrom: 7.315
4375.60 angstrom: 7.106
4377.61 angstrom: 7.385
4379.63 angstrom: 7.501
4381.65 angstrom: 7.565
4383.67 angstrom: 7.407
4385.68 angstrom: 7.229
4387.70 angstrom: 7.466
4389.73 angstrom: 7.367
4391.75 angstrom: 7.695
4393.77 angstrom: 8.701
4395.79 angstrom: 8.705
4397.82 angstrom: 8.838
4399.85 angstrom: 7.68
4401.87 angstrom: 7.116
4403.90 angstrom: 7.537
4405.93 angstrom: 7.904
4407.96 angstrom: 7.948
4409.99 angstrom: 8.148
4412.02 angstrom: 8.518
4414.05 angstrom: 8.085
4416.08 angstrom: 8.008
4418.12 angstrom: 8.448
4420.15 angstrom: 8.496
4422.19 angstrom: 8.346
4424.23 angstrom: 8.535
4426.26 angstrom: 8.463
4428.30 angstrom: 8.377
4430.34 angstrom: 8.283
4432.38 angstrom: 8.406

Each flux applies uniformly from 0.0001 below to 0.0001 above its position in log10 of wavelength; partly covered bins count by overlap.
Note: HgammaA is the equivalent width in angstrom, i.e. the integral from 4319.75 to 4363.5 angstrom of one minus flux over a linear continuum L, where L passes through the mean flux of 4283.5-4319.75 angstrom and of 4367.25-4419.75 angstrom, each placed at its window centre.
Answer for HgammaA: -4.5 angstrom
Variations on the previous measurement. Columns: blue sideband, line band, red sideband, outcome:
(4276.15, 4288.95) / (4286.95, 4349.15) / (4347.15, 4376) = 3.8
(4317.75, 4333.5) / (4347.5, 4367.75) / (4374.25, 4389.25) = -1.8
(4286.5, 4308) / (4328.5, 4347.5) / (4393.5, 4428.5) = -1.4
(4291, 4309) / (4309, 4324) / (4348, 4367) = -1.2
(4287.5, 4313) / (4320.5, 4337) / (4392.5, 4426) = -2.6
